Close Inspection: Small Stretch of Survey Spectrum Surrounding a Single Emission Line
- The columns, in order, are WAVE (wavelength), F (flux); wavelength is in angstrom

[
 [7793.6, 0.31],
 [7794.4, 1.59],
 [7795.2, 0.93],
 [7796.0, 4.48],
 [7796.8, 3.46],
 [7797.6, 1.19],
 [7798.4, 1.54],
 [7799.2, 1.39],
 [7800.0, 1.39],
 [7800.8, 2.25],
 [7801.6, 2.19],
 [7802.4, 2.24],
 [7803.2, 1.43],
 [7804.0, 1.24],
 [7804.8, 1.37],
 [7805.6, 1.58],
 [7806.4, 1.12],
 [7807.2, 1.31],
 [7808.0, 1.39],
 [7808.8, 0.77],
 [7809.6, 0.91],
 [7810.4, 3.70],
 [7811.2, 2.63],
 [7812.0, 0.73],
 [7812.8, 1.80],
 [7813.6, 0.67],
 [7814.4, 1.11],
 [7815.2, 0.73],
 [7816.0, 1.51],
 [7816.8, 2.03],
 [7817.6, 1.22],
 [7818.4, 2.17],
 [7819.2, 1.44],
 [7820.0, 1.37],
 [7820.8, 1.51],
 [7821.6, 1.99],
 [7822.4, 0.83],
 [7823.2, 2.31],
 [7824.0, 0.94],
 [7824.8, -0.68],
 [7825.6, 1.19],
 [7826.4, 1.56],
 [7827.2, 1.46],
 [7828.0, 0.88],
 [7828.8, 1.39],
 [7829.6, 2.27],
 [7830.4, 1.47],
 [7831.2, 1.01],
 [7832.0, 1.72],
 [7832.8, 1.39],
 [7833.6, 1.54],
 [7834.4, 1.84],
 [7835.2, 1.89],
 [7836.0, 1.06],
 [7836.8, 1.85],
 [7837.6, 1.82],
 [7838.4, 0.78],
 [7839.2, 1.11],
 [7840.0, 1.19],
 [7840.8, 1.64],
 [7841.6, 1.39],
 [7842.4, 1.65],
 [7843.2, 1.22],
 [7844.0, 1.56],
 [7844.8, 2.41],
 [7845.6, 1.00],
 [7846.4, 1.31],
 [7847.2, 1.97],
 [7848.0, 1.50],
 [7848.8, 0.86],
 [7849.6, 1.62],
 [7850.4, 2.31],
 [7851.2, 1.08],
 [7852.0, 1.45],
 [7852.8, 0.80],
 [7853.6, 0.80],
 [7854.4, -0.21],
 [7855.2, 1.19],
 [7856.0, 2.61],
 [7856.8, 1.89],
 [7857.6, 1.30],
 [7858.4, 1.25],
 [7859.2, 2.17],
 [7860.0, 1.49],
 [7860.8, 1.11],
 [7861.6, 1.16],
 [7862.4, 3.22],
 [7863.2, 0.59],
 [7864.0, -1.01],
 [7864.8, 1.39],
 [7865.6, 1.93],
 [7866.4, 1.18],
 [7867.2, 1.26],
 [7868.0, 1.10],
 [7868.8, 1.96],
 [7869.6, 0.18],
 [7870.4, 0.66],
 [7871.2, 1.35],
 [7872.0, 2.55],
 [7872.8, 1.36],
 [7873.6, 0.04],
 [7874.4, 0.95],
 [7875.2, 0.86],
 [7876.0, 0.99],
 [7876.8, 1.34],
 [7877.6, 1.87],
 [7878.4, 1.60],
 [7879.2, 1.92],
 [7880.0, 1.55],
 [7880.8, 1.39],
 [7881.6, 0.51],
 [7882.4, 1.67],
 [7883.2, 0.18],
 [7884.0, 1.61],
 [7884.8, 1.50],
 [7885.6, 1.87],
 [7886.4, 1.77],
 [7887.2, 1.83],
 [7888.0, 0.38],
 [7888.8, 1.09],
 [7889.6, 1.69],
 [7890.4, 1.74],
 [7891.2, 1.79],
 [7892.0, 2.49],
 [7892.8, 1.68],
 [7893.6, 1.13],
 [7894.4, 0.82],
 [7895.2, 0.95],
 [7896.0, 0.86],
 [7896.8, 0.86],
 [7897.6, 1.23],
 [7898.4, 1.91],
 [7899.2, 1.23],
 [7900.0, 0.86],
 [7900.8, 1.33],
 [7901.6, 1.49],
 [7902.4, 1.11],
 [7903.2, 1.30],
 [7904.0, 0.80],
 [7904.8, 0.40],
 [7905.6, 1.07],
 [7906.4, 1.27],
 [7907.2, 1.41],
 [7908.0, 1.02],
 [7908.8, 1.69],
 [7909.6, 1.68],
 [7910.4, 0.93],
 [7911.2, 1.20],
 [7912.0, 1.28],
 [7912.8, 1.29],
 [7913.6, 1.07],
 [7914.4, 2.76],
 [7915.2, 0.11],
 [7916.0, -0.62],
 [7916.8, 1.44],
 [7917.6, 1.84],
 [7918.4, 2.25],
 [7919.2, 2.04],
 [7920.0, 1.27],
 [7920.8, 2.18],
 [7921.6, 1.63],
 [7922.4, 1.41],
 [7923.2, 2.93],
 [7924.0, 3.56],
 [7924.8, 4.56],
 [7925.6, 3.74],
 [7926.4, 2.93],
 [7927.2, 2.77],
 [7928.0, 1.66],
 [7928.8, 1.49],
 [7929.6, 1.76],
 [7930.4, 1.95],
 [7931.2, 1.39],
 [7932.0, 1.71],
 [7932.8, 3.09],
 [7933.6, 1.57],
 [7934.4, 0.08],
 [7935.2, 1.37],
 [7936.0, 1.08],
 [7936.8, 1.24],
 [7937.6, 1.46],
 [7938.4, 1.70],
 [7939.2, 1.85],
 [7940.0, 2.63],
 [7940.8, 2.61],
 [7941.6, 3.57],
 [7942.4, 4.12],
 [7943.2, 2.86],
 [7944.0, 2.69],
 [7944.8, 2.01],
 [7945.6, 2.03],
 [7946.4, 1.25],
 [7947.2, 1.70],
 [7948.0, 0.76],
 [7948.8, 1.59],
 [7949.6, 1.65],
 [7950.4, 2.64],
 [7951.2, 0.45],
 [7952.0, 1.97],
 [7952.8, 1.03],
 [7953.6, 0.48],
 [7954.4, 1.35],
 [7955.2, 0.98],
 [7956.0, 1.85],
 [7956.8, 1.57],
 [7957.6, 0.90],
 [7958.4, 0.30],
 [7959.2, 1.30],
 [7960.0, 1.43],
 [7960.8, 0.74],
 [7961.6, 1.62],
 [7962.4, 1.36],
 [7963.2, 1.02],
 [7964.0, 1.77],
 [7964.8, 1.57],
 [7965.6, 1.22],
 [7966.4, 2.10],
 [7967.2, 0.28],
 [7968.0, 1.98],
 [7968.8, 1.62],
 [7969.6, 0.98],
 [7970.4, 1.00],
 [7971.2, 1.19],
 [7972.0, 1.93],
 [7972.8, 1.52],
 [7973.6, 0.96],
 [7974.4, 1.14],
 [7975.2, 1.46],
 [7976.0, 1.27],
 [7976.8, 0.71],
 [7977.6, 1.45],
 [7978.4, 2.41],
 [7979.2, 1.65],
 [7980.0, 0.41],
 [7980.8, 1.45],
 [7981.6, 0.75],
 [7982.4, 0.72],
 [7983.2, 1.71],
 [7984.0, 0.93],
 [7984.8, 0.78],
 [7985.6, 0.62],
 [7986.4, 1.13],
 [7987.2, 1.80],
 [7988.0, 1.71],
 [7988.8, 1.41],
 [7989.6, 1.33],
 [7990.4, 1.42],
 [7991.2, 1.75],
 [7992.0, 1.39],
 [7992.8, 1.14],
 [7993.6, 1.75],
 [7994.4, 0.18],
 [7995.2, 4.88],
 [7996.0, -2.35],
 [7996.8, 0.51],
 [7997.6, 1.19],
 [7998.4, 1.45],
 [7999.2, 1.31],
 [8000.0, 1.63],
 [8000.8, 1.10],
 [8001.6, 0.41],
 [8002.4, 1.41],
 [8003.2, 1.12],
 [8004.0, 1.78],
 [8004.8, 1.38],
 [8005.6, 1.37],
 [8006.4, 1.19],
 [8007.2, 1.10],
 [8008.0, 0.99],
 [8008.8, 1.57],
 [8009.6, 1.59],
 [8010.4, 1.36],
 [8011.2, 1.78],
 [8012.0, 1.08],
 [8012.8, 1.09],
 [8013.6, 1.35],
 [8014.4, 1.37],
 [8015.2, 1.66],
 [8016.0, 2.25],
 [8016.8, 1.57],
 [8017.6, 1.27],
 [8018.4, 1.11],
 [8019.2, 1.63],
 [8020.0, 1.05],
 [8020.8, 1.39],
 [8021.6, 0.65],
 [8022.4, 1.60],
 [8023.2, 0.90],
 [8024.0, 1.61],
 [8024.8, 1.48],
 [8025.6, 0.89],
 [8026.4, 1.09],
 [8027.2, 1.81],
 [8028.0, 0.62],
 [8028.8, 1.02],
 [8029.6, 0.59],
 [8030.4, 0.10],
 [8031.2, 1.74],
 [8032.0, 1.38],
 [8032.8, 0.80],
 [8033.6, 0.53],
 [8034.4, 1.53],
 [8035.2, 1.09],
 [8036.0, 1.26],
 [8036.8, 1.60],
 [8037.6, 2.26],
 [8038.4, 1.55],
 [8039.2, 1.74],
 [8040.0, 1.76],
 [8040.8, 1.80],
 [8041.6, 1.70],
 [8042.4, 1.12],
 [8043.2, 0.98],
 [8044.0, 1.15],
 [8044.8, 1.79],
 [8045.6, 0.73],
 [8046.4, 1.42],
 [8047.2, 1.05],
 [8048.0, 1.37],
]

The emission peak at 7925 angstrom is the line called [S II] 6716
